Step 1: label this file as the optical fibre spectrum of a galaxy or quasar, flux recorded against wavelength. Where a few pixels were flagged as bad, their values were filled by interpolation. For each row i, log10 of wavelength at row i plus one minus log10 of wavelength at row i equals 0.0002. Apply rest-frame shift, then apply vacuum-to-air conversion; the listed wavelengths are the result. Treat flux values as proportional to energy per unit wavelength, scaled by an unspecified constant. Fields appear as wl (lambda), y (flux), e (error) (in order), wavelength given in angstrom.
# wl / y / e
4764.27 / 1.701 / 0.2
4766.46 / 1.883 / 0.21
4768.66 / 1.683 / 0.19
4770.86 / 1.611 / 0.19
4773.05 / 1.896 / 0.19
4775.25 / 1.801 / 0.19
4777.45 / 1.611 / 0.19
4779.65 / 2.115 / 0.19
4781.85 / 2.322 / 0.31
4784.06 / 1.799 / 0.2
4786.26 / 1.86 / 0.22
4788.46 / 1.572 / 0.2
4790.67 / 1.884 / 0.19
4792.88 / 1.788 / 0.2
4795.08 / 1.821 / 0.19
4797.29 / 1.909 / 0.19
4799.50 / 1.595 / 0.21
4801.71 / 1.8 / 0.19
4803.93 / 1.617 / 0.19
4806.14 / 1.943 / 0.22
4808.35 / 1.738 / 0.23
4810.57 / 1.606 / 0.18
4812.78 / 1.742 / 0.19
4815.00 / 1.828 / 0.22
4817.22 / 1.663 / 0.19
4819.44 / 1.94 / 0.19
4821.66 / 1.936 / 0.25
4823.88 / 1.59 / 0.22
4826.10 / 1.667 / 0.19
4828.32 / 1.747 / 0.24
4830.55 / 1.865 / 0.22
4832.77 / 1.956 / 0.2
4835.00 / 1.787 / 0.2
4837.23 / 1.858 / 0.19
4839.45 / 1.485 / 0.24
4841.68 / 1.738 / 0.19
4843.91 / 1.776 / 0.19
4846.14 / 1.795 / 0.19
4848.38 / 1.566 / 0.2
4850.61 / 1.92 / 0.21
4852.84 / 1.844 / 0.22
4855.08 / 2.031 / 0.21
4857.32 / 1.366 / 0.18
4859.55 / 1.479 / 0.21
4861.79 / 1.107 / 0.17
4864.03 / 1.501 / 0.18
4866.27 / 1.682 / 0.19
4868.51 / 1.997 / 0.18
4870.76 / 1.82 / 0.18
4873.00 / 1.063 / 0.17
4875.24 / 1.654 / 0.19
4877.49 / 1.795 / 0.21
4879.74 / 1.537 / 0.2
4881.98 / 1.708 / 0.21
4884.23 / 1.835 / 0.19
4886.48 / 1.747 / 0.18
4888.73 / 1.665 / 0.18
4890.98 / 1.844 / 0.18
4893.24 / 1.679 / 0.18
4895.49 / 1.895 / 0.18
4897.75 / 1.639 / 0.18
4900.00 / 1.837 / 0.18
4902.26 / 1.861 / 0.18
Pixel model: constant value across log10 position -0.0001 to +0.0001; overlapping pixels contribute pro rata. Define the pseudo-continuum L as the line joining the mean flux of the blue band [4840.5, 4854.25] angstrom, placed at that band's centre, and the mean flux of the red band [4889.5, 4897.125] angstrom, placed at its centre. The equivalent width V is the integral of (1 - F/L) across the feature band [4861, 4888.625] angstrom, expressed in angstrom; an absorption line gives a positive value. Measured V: 2.4 angstrom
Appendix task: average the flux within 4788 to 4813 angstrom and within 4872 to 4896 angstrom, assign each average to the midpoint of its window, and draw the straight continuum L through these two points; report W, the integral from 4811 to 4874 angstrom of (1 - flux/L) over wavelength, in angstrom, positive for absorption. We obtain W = 0.4 angstrom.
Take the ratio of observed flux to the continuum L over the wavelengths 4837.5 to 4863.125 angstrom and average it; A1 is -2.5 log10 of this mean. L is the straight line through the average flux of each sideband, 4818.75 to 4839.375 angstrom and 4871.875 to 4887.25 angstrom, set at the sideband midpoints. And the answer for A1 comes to 0.046 mag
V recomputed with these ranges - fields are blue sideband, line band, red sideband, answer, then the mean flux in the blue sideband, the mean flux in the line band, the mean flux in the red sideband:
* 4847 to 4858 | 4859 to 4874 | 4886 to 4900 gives 2.0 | 1.76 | 1.53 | 1.75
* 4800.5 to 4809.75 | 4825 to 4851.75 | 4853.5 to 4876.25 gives -1.7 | 1.77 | 1.76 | 1.58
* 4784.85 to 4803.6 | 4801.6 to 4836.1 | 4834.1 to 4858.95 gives -0.4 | 1.77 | 1.78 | 1.74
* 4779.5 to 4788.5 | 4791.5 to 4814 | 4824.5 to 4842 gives 1.5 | 1.96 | 1.76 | 1.76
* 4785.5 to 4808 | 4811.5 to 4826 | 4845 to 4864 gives -0.4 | 1.78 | 1.77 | 1.63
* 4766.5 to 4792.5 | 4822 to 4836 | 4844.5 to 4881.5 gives -0.5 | 1.83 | 1.78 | 1.64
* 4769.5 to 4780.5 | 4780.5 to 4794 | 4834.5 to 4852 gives -0.7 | 1.8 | 1.88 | 1.74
